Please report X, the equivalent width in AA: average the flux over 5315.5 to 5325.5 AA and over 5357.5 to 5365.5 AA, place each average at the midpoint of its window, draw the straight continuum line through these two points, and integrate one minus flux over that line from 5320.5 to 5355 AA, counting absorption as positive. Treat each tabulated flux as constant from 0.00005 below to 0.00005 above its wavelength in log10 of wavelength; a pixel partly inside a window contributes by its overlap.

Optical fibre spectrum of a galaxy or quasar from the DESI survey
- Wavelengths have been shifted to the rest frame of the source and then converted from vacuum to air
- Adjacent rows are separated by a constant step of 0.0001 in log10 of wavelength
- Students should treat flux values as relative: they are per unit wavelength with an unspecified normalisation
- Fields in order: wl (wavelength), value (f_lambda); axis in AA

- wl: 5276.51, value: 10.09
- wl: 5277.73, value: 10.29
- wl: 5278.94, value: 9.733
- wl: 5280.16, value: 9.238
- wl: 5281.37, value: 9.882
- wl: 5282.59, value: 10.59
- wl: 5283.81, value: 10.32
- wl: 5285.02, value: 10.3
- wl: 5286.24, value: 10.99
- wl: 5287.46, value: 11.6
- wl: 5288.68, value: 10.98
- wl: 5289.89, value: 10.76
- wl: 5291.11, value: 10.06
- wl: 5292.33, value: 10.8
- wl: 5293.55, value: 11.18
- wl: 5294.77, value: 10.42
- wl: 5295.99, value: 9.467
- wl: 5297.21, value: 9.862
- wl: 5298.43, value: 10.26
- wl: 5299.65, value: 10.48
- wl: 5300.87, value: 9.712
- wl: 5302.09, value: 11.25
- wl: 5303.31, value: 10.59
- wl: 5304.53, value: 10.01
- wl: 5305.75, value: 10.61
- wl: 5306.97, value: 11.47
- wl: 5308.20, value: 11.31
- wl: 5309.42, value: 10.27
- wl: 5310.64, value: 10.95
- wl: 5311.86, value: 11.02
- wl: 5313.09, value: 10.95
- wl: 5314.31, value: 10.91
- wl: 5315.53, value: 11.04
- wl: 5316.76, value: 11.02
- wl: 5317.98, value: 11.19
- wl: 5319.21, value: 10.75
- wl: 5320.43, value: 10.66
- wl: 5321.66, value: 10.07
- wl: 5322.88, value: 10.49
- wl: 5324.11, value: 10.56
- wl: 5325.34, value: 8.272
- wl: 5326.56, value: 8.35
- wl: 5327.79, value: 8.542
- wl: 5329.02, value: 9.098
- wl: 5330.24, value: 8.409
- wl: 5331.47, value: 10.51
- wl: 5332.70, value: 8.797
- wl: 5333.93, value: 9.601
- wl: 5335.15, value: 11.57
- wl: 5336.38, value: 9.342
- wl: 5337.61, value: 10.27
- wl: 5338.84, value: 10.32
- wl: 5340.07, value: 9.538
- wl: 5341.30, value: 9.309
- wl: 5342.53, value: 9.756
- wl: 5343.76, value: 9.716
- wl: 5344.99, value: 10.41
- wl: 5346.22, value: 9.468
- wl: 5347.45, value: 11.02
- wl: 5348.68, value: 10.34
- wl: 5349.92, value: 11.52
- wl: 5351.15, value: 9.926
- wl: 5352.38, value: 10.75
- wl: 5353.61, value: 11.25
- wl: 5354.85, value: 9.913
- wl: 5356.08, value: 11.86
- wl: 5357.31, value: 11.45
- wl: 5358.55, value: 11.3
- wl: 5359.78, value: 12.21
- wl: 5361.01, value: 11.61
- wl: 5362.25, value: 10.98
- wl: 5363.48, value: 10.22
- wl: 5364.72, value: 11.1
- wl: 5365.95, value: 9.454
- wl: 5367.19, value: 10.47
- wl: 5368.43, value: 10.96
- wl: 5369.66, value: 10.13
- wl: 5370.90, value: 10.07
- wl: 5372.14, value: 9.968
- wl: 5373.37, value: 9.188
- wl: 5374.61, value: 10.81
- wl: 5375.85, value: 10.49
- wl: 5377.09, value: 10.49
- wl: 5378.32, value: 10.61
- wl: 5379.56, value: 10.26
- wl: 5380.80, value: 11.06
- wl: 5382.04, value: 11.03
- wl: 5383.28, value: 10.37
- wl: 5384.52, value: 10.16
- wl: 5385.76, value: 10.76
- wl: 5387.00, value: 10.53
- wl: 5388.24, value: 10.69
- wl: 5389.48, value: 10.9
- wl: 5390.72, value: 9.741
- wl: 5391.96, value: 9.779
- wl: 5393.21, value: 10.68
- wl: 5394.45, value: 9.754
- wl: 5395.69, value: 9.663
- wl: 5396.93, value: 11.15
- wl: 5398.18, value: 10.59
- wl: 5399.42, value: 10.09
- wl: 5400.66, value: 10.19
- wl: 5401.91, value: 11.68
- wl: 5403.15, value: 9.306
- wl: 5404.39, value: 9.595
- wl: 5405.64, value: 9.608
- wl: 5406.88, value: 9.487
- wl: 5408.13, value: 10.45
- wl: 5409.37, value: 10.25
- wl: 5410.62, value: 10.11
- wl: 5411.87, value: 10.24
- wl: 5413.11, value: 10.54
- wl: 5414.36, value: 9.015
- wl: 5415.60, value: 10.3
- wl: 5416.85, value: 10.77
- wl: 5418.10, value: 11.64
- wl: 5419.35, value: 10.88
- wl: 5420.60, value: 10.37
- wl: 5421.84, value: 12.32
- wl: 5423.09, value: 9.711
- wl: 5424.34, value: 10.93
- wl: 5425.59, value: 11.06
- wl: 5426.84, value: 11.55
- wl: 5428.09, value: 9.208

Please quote 2.9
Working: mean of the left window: 10.5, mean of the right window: 11.2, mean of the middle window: 9.91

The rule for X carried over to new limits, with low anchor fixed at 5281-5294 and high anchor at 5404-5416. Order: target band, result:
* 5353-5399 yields -1.9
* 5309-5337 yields 1.0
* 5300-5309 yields -0.1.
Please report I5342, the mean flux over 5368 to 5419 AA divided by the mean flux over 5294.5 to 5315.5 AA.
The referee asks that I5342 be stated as 0.98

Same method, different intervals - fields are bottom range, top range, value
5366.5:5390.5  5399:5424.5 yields 0.99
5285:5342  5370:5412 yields 1.00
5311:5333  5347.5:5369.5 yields 1.08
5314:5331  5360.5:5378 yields 1.05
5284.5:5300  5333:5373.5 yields 0.99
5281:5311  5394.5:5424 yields 0.98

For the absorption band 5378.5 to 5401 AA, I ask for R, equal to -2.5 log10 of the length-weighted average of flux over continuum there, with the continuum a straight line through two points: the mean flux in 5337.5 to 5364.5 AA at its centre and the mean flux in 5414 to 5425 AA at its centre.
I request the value 0.03 mag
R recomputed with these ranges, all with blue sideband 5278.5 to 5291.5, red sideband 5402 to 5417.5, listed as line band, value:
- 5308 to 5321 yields -0.06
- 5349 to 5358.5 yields -0.08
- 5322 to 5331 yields 0.13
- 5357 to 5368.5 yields -0.08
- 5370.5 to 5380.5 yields -0.01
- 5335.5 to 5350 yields 0.02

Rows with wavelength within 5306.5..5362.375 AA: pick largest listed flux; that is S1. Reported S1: 12.21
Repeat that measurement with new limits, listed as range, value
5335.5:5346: 10.41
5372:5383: 11.06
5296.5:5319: 11.47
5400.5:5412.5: 11.68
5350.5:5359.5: 11.86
